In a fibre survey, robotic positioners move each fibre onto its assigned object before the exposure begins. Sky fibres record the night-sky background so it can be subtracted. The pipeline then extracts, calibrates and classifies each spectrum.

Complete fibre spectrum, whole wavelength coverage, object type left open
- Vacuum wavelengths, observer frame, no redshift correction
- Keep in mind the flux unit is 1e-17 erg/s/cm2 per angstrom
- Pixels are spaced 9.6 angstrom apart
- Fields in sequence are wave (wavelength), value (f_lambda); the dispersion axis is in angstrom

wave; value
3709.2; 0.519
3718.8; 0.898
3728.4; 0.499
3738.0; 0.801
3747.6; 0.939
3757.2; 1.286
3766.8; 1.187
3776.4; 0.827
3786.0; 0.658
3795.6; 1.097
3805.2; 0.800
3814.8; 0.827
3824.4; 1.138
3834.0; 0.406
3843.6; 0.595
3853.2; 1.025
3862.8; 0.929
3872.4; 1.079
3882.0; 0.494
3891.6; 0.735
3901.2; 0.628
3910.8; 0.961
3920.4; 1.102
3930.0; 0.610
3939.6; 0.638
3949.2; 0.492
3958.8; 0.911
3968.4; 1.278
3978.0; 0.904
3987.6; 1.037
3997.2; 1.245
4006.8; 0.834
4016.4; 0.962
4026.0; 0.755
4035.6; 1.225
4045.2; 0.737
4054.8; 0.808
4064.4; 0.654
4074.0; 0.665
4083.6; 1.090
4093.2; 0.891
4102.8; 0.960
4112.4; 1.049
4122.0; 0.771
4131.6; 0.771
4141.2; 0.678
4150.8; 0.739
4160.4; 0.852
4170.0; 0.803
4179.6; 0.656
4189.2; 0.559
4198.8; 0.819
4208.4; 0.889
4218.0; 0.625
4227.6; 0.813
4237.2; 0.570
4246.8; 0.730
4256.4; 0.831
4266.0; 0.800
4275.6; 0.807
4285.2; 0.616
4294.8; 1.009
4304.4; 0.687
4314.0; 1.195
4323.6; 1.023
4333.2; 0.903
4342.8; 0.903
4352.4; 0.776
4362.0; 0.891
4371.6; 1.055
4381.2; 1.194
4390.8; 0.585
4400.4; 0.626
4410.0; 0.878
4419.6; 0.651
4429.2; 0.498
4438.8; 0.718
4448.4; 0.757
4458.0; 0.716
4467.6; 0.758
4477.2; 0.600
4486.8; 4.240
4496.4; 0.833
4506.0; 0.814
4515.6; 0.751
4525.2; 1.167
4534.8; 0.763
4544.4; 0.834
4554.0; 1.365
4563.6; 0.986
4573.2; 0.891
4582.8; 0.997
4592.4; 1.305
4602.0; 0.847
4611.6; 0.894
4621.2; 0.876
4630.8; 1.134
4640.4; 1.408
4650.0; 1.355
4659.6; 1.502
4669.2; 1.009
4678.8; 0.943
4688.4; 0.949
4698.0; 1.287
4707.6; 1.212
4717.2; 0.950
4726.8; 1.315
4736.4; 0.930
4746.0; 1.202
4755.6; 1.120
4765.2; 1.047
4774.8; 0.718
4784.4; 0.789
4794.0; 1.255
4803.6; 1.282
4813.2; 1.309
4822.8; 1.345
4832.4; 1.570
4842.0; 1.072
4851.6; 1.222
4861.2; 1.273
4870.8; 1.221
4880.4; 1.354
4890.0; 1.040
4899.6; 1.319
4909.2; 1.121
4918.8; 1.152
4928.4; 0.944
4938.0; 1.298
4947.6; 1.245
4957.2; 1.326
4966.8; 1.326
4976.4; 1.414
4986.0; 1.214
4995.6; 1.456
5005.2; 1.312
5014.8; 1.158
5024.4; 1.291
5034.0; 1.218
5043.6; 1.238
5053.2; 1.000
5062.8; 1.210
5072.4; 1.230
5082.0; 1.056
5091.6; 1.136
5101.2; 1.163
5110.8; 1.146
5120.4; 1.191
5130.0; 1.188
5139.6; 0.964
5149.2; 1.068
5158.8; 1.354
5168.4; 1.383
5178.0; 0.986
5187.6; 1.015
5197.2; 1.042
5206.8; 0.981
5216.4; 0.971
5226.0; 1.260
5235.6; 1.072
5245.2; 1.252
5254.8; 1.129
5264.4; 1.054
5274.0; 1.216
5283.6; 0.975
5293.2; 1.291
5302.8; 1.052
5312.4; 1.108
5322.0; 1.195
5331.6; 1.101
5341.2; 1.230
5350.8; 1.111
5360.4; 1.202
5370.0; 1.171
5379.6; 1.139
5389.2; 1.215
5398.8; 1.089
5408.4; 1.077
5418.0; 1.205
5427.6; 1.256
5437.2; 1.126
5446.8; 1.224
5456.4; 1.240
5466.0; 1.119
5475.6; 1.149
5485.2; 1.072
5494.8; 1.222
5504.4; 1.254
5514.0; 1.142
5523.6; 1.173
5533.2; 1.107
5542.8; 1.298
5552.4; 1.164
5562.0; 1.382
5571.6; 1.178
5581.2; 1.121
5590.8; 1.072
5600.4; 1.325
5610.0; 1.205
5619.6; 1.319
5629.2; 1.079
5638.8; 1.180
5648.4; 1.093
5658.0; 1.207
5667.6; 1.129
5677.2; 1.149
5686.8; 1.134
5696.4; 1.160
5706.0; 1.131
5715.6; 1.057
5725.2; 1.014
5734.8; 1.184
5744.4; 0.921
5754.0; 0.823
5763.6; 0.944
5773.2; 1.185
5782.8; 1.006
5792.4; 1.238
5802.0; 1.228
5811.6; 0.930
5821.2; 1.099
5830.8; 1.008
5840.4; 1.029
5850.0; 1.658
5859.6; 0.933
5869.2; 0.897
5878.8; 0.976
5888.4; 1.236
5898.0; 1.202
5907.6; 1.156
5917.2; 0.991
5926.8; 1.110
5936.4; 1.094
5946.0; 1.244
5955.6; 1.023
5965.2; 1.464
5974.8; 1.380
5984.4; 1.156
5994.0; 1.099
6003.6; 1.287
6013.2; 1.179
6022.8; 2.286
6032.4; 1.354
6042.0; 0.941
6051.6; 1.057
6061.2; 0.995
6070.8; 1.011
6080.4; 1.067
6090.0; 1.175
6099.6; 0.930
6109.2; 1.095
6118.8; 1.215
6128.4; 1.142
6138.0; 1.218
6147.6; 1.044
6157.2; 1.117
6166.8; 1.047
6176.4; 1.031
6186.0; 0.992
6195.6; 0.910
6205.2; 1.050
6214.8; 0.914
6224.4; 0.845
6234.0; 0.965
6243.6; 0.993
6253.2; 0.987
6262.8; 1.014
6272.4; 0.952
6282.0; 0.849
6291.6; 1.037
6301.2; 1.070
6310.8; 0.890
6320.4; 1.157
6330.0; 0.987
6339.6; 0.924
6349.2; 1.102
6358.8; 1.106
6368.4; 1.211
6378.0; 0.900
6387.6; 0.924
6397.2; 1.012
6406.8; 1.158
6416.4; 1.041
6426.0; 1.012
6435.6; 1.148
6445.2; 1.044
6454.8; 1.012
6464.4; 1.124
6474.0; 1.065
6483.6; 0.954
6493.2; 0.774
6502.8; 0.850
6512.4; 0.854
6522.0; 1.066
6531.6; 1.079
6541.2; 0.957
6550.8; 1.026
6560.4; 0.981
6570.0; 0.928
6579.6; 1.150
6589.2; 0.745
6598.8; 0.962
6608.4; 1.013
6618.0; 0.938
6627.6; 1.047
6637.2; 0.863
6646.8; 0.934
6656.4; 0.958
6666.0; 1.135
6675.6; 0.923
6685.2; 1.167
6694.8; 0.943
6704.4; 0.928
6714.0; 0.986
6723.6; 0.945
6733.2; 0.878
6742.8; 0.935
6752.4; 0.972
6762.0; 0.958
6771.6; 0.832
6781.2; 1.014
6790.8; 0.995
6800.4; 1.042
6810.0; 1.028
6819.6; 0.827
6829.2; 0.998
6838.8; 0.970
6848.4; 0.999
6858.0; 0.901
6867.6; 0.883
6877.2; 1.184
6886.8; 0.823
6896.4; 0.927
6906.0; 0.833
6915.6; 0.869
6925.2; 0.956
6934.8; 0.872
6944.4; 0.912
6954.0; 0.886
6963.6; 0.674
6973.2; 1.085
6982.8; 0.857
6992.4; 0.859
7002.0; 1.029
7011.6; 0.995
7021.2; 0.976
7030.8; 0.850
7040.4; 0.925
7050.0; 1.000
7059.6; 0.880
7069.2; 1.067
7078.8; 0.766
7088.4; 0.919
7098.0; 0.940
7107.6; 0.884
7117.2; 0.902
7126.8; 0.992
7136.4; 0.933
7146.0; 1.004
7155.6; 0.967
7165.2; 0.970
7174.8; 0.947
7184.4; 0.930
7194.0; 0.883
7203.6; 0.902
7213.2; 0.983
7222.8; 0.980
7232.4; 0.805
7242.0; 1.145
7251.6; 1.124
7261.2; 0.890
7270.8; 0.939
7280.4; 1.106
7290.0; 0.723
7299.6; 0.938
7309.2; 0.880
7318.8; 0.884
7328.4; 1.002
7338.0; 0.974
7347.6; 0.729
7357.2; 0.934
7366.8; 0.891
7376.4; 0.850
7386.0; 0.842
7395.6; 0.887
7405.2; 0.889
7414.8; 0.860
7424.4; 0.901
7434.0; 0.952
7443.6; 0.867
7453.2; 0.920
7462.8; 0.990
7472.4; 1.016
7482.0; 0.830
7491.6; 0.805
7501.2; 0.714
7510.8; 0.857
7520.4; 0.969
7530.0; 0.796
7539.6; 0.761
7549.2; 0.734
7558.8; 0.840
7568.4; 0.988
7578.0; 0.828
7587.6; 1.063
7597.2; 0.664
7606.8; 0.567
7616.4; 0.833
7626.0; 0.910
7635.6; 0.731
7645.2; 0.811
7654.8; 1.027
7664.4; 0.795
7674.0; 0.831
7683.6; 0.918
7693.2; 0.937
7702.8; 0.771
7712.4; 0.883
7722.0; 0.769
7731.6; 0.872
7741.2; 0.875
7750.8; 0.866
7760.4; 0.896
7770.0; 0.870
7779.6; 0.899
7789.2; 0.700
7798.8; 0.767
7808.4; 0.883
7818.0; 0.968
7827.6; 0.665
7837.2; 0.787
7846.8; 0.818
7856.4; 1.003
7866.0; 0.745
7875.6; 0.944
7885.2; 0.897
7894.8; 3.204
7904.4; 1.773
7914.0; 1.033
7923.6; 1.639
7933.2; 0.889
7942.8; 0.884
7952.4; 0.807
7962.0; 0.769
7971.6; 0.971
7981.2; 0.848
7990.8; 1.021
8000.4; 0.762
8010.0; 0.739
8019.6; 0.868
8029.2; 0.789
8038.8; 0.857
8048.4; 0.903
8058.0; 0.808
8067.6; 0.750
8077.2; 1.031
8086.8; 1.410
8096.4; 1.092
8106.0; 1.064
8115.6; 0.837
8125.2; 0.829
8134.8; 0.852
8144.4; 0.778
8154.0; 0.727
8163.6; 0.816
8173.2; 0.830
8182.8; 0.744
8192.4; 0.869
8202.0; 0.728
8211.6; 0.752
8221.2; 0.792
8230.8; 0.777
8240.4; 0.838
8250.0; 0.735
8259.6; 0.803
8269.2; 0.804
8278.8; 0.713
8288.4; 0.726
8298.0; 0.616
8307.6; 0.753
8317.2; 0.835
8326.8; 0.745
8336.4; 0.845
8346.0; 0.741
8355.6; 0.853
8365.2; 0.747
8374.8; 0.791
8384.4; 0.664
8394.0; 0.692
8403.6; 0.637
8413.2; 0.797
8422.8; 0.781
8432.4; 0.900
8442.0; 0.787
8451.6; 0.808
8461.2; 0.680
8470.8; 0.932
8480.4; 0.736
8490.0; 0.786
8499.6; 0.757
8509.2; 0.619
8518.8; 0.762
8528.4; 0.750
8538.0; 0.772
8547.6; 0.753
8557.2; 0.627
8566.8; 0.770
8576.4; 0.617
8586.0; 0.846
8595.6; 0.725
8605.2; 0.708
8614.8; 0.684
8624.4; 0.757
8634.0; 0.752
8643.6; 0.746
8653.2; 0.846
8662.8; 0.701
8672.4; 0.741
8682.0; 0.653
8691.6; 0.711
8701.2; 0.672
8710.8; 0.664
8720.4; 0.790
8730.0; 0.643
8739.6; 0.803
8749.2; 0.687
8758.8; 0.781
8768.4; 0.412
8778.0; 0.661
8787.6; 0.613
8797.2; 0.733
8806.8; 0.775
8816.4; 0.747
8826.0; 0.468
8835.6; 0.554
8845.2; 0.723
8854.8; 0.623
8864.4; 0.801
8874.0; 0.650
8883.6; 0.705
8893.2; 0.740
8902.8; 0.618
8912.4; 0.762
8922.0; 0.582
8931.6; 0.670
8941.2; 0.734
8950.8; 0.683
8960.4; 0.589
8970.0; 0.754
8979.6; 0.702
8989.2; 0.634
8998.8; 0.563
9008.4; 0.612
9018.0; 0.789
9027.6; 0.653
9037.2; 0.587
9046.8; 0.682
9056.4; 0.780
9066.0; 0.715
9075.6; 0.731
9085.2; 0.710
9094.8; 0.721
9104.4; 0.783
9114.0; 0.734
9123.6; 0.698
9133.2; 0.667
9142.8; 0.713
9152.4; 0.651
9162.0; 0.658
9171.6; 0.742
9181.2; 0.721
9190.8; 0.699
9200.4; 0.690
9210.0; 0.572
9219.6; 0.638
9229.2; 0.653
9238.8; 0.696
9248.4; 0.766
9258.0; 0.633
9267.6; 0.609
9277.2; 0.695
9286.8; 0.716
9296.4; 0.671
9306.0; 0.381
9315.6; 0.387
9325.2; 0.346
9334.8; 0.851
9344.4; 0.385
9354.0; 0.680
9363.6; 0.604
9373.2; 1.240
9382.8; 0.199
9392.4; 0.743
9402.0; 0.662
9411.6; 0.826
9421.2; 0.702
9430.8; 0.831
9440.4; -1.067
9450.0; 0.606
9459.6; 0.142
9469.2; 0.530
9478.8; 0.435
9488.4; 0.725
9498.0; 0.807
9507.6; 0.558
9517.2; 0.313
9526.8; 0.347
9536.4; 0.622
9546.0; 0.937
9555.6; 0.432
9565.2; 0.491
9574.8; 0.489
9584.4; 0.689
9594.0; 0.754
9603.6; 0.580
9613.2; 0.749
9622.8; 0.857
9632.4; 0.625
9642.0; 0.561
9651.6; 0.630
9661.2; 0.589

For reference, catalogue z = 0.203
